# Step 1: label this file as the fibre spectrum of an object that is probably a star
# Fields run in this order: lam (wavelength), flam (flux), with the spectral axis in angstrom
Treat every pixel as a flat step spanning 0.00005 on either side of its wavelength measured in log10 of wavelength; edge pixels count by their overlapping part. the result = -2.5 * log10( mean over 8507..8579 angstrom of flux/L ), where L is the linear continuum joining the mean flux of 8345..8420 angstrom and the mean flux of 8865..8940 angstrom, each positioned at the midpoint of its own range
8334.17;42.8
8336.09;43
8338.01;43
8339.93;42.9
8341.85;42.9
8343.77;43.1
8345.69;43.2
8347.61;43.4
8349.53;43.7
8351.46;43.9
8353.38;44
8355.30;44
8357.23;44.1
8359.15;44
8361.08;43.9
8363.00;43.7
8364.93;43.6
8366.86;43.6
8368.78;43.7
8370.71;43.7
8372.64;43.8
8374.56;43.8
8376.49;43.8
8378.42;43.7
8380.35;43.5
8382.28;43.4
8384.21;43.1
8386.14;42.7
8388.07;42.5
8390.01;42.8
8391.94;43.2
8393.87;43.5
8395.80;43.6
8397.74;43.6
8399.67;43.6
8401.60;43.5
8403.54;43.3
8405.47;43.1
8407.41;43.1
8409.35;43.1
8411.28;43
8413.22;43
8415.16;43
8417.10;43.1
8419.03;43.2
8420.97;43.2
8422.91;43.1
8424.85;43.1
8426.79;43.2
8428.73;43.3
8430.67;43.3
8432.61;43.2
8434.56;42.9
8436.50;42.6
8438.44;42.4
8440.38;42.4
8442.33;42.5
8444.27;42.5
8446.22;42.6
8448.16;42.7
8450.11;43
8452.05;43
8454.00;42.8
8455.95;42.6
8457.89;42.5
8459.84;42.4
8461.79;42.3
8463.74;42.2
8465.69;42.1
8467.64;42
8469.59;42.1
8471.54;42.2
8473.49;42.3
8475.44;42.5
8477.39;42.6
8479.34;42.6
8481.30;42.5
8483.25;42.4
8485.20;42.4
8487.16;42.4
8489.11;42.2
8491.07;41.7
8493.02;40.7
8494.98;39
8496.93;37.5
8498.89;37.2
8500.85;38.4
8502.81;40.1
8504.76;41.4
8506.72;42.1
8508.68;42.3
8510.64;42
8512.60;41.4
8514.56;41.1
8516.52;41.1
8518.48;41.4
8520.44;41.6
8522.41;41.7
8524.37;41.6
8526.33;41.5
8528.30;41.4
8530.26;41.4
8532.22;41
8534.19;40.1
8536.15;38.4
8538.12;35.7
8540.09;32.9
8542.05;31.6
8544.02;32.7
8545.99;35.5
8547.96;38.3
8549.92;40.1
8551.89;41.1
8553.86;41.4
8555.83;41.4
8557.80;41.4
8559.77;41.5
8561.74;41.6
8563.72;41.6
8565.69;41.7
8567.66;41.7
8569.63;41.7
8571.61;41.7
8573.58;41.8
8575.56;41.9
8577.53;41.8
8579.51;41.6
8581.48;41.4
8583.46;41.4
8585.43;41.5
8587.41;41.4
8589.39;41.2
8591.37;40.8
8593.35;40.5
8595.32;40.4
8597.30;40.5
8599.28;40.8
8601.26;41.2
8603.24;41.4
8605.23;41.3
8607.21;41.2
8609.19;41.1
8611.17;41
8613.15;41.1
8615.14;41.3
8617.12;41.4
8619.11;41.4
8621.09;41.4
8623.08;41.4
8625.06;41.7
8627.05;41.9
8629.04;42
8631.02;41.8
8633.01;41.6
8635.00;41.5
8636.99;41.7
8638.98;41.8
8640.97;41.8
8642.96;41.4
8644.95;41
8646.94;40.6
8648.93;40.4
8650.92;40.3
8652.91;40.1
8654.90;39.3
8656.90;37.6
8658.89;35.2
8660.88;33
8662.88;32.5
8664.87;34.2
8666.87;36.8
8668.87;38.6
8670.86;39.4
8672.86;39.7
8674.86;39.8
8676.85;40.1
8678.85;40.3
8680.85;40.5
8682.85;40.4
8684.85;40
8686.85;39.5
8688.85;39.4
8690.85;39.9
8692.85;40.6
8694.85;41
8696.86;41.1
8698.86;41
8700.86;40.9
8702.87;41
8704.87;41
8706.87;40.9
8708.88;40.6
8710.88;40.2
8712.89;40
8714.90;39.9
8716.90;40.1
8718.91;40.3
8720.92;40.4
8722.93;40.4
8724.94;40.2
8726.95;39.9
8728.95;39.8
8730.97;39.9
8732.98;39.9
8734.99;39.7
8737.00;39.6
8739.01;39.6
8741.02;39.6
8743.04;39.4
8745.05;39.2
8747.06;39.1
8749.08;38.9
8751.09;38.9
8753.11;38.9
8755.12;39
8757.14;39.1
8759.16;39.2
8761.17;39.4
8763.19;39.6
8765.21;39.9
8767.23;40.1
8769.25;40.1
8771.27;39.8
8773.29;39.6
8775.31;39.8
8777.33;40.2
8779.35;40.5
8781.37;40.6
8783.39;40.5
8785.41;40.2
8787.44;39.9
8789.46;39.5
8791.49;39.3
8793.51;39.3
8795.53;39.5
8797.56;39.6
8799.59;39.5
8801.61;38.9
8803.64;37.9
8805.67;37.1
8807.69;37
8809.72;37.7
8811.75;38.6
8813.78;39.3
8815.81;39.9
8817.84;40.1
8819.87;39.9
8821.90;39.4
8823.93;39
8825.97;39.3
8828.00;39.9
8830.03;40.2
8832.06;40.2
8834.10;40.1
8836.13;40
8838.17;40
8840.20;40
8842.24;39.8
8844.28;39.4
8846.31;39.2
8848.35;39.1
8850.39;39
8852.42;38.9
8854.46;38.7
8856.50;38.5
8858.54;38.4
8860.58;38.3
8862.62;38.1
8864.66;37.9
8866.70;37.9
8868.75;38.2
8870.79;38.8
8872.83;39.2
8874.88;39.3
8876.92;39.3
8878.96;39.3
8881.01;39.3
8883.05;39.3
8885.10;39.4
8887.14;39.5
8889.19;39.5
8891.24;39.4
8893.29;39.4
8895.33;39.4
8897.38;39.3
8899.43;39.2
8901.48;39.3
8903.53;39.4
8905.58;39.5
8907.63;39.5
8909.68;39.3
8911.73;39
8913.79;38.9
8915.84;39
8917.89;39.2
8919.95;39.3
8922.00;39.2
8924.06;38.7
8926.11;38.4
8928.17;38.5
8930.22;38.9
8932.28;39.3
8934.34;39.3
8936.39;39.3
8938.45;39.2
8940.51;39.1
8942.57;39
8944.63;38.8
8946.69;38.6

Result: 0.05 mag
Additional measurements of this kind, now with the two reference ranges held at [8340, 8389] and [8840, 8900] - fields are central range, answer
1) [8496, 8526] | 0.039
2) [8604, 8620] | 0.003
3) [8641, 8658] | 0.022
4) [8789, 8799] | 0.008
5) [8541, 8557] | 0.112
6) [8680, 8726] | 0.003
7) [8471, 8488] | 0.002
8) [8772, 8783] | -0.009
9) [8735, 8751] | 0.022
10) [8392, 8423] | -0.002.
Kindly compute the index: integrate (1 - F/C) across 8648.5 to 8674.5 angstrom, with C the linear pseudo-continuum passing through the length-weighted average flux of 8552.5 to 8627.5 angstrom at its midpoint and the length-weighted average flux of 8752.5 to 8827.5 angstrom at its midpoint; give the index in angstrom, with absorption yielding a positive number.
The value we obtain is 2.04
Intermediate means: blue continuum 41.3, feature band 37.5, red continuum 39.4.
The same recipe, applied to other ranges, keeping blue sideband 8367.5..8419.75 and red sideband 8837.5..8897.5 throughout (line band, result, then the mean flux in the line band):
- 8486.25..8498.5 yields 0.6 angstrom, 40.4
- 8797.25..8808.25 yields 0.4 angstrom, 38.3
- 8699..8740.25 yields 0.2 angstrom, 40.2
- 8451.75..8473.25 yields 0.2 angstrom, 42.3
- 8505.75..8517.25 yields 0.2 angstrom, 41.7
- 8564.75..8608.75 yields 0.3 angstrom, 41.3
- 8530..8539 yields 0.6 angstrom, 39.2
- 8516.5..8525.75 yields 0.1 angstrom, 41.5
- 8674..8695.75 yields 0.3 angstrom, 40.1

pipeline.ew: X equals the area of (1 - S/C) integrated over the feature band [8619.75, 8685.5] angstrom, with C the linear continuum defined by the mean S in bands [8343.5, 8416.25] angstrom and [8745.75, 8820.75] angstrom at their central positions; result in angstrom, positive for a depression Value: 1.6 angstrom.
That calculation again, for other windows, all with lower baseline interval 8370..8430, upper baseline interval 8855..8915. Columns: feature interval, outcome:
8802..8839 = 0.4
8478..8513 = 1.2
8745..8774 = 0.5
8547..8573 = 0.4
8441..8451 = 0.1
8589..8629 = 0.3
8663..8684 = 1.1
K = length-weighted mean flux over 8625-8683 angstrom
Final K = 39.5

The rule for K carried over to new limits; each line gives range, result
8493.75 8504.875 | 38.8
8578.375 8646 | 41.3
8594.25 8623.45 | 41.1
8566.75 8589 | 41.6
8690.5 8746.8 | 40.2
